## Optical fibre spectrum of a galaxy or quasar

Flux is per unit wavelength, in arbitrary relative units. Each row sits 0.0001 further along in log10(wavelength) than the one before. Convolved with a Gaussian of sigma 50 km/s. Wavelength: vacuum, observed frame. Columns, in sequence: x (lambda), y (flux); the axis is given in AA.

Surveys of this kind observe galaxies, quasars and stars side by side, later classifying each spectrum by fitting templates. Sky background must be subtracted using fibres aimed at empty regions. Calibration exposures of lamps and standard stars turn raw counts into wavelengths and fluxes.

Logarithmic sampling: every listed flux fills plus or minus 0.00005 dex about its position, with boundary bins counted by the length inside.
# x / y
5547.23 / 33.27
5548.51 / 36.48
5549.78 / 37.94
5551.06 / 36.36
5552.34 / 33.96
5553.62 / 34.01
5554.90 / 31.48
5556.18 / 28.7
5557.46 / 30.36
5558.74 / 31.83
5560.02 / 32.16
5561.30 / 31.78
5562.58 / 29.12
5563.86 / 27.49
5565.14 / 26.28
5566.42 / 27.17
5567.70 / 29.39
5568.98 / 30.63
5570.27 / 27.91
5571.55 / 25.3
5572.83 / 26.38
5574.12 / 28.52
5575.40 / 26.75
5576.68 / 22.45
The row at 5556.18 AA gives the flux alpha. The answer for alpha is 28.7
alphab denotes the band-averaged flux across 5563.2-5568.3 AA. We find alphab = 27.6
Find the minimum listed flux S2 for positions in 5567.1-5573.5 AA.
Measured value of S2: 25.3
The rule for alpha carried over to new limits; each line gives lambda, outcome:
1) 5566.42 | 27.17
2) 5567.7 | 29.39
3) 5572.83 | 26.38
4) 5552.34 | 33.96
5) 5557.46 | 30.36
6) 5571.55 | 25.3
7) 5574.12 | 28.52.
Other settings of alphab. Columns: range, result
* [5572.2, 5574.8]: 27.4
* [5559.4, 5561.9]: 32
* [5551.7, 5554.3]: 33.9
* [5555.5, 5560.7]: 30.8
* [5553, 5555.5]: 32.7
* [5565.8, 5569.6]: 29.1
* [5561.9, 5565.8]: 27.7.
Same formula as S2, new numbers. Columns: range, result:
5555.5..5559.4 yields 28.7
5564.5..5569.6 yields 26.28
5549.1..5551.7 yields 36.36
